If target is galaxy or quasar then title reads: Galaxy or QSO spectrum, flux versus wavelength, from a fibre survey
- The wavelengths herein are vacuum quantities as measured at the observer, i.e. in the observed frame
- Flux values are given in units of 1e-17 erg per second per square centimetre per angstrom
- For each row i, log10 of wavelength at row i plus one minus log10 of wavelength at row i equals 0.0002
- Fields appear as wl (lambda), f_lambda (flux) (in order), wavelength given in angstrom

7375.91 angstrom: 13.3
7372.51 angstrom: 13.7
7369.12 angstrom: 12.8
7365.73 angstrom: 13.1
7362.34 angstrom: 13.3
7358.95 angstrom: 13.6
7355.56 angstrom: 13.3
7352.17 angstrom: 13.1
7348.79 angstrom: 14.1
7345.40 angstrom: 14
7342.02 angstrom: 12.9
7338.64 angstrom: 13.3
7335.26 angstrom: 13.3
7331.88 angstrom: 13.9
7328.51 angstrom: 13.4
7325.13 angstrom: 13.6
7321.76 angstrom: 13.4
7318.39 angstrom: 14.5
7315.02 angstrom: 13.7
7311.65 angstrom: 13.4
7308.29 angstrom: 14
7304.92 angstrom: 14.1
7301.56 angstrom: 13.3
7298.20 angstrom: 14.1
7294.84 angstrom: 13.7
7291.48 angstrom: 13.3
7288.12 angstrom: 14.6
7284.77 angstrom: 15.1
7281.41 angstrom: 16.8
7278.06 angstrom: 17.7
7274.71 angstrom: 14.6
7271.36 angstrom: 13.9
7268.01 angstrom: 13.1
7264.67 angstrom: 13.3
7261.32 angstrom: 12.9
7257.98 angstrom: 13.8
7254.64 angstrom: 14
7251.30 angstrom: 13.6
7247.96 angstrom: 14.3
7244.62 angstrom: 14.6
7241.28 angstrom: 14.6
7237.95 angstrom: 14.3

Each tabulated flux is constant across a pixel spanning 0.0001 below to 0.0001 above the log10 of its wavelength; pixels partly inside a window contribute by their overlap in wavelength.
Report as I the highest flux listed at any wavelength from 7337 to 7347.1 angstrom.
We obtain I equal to 14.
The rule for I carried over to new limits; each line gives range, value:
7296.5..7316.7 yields 14.1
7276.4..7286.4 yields 17.7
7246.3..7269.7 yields 14.3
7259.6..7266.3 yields 13.3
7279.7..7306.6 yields 16.8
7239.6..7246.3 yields 14.6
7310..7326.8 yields 14.5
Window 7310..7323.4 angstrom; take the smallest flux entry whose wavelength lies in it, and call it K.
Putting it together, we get 13.4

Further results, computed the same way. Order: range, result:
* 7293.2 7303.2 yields 13.3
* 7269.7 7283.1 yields 13.9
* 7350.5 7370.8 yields 12.8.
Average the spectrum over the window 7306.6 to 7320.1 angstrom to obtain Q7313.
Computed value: 13.9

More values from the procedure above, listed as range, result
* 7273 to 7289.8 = 15.8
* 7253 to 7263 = 13.6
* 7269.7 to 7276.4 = 14.3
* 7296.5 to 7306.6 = 13.8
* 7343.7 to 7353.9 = 13.7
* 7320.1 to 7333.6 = 13.6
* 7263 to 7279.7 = 14.5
